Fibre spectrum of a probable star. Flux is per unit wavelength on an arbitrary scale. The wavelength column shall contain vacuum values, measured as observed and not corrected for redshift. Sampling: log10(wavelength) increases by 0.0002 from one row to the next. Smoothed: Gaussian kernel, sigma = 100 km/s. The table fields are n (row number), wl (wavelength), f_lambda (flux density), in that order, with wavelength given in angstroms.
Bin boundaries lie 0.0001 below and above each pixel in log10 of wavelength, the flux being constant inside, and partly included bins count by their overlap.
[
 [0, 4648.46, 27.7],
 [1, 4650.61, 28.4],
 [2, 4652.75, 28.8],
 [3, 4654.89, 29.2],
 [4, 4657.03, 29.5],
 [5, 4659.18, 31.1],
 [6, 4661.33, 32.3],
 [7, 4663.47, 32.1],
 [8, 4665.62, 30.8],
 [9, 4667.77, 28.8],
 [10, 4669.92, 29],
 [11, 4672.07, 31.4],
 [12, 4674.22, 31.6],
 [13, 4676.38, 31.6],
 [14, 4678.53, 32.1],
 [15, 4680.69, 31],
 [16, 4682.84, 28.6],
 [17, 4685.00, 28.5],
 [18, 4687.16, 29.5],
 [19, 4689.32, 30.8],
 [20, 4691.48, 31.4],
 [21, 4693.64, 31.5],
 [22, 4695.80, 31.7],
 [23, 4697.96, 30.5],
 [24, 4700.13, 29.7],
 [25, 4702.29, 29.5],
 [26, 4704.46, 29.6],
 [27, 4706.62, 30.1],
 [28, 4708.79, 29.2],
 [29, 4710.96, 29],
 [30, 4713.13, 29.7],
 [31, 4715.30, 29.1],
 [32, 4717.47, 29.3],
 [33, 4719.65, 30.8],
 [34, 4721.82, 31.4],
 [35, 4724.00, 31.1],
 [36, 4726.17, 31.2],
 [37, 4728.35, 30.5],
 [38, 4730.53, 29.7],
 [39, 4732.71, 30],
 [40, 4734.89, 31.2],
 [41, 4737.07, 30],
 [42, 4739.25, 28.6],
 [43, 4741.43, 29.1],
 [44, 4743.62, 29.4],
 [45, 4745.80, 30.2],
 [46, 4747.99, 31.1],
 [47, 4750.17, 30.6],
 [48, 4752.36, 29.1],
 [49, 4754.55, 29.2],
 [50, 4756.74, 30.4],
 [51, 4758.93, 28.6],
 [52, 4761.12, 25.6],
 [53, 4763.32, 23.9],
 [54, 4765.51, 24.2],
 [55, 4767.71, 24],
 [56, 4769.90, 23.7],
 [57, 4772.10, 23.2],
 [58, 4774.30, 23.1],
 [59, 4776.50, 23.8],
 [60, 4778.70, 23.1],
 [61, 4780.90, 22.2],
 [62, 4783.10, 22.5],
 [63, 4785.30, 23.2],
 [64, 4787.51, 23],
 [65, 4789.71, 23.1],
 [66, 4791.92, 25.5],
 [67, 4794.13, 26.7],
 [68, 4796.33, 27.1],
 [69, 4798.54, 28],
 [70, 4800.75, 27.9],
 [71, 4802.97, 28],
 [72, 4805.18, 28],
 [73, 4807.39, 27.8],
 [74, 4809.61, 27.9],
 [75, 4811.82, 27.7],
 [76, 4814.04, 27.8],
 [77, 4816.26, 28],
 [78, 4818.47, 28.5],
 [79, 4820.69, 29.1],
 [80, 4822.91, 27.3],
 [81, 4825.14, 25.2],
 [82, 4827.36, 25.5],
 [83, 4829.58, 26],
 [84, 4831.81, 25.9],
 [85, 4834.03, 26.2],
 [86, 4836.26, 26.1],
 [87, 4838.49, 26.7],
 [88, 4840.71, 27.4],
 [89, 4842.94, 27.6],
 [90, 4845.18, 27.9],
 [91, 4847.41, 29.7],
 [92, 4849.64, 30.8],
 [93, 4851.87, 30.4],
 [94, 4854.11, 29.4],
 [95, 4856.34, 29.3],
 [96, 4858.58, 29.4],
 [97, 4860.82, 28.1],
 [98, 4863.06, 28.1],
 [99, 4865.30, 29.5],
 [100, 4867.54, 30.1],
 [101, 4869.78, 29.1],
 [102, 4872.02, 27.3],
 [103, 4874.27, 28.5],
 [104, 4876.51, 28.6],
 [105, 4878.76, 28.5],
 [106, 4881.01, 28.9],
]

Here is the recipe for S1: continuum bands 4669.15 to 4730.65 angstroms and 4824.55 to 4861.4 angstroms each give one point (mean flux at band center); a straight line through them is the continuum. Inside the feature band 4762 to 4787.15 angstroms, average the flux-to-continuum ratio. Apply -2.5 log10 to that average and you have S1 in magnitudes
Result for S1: 0.23 mag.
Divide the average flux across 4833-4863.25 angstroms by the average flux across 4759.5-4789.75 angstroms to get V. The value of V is 1.20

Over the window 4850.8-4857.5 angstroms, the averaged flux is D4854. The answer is 29.7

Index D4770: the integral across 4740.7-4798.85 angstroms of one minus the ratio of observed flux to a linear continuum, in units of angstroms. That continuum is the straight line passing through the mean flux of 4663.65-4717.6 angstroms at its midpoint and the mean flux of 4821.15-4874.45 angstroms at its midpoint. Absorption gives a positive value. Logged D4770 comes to 6.2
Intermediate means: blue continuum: 30.2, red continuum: 28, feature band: 26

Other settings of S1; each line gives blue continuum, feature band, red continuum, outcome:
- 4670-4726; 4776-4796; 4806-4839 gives 0.18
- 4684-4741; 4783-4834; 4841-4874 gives 0.11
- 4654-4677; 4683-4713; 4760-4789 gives -0.06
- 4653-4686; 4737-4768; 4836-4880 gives 0.05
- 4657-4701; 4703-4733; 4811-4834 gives -0.01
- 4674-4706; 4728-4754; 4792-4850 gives -0.02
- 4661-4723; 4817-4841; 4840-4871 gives 0.10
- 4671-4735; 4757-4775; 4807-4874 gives 0.18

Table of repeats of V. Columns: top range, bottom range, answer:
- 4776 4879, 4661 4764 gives 0.91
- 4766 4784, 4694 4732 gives 0.77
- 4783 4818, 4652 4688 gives 0.87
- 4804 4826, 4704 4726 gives 0.93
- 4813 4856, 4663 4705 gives 0.91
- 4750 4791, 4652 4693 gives 0.82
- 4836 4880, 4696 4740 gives 0.95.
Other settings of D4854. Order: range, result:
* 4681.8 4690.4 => 29.3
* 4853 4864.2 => 28.9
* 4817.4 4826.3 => 27.5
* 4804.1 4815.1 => 27.8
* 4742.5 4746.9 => 29.8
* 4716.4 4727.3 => 30.7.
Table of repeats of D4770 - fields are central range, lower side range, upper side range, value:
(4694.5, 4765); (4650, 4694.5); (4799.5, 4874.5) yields -0.1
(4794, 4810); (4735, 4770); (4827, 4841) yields -0.4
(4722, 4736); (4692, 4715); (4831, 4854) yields -0.5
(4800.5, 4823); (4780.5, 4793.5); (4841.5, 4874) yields -2.4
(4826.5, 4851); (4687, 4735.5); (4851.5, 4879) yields 1.5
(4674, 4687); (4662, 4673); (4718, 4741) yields 0.0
